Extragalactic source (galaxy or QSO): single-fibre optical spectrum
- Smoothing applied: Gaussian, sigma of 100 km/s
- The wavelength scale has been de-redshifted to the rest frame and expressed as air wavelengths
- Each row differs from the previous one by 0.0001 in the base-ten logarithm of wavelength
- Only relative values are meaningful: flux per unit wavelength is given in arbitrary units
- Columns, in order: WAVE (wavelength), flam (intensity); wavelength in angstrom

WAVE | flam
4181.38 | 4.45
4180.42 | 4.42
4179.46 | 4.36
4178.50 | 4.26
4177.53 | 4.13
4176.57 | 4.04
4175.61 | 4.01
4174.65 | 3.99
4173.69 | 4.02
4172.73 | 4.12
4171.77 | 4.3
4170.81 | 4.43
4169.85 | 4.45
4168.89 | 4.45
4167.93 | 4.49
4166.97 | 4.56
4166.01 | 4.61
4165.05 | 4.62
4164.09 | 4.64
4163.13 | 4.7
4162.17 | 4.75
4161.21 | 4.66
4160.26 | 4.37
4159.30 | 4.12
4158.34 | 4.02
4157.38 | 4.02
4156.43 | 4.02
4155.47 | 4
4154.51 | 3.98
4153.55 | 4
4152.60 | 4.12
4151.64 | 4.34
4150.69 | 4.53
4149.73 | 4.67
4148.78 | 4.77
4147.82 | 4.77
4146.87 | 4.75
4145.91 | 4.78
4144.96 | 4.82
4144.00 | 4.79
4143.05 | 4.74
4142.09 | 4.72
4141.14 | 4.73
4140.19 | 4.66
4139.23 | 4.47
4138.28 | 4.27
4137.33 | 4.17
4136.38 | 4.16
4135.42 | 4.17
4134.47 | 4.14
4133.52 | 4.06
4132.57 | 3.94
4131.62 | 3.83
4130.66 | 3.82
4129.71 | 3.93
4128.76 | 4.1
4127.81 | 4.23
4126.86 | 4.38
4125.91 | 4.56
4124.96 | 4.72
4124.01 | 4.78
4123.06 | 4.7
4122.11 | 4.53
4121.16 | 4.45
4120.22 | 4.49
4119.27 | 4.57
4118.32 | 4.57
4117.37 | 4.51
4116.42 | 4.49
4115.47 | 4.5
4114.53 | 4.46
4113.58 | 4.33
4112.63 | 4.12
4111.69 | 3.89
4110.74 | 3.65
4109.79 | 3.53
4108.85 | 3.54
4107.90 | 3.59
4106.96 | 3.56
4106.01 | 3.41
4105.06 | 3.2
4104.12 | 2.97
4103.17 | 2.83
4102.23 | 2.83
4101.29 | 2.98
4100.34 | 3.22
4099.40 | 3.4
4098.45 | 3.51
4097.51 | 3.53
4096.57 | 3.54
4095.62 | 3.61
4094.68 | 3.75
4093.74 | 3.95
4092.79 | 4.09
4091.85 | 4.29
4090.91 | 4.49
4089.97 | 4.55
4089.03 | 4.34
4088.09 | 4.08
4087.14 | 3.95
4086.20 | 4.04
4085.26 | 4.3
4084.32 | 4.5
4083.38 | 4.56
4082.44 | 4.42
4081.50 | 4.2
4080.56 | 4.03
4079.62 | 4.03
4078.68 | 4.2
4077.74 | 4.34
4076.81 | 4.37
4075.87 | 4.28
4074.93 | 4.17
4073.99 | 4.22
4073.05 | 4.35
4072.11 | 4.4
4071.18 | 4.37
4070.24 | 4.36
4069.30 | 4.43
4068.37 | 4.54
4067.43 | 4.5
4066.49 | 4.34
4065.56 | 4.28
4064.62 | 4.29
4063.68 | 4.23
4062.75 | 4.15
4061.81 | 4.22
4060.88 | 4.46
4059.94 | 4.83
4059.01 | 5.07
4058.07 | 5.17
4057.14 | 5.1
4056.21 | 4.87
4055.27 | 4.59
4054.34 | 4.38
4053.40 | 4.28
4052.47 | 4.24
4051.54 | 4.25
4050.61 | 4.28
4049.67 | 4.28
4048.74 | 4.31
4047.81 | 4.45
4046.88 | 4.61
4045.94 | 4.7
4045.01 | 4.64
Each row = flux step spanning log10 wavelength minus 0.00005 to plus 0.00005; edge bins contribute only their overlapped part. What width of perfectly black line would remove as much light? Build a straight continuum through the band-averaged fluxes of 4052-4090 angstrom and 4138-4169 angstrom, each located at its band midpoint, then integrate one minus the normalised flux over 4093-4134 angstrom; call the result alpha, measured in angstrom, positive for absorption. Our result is 4.8 angstrom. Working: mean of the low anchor 4.39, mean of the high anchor 4.48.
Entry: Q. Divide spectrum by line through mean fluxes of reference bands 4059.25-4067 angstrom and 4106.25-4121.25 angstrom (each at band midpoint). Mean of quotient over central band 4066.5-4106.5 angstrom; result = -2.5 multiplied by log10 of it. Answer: 0.07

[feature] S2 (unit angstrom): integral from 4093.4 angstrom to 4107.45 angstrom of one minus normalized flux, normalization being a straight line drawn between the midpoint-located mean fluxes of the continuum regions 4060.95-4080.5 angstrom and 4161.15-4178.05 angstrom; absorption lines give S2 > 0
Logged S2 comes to 3.2 angstrom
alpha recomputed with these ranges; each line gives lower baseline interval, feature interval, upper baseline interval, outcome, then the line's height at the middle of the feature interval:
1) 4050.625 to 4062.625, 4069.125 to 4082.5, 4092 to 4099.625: -0.4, 4.16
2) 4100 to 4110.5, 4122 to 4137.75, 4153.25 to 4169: -2.2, 3.74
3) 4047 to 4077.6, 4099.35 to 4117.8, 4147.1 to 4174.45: 3.2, 4.41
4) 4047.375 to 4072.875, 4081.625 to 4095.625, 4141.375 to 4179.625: 0.7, 4.45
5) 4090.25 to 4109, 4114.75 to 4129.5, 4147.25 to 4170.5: -2.4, 3.86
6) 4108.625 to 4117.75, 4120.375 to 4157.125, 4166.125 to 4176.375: -1.7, 4.19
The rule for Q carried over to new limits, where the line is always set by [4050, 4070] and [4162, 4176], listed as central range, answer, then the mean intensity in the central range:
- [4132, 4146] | 0.00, 4.43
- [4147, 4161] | 0.03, 4.29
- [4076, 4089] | 0.06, 4.24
